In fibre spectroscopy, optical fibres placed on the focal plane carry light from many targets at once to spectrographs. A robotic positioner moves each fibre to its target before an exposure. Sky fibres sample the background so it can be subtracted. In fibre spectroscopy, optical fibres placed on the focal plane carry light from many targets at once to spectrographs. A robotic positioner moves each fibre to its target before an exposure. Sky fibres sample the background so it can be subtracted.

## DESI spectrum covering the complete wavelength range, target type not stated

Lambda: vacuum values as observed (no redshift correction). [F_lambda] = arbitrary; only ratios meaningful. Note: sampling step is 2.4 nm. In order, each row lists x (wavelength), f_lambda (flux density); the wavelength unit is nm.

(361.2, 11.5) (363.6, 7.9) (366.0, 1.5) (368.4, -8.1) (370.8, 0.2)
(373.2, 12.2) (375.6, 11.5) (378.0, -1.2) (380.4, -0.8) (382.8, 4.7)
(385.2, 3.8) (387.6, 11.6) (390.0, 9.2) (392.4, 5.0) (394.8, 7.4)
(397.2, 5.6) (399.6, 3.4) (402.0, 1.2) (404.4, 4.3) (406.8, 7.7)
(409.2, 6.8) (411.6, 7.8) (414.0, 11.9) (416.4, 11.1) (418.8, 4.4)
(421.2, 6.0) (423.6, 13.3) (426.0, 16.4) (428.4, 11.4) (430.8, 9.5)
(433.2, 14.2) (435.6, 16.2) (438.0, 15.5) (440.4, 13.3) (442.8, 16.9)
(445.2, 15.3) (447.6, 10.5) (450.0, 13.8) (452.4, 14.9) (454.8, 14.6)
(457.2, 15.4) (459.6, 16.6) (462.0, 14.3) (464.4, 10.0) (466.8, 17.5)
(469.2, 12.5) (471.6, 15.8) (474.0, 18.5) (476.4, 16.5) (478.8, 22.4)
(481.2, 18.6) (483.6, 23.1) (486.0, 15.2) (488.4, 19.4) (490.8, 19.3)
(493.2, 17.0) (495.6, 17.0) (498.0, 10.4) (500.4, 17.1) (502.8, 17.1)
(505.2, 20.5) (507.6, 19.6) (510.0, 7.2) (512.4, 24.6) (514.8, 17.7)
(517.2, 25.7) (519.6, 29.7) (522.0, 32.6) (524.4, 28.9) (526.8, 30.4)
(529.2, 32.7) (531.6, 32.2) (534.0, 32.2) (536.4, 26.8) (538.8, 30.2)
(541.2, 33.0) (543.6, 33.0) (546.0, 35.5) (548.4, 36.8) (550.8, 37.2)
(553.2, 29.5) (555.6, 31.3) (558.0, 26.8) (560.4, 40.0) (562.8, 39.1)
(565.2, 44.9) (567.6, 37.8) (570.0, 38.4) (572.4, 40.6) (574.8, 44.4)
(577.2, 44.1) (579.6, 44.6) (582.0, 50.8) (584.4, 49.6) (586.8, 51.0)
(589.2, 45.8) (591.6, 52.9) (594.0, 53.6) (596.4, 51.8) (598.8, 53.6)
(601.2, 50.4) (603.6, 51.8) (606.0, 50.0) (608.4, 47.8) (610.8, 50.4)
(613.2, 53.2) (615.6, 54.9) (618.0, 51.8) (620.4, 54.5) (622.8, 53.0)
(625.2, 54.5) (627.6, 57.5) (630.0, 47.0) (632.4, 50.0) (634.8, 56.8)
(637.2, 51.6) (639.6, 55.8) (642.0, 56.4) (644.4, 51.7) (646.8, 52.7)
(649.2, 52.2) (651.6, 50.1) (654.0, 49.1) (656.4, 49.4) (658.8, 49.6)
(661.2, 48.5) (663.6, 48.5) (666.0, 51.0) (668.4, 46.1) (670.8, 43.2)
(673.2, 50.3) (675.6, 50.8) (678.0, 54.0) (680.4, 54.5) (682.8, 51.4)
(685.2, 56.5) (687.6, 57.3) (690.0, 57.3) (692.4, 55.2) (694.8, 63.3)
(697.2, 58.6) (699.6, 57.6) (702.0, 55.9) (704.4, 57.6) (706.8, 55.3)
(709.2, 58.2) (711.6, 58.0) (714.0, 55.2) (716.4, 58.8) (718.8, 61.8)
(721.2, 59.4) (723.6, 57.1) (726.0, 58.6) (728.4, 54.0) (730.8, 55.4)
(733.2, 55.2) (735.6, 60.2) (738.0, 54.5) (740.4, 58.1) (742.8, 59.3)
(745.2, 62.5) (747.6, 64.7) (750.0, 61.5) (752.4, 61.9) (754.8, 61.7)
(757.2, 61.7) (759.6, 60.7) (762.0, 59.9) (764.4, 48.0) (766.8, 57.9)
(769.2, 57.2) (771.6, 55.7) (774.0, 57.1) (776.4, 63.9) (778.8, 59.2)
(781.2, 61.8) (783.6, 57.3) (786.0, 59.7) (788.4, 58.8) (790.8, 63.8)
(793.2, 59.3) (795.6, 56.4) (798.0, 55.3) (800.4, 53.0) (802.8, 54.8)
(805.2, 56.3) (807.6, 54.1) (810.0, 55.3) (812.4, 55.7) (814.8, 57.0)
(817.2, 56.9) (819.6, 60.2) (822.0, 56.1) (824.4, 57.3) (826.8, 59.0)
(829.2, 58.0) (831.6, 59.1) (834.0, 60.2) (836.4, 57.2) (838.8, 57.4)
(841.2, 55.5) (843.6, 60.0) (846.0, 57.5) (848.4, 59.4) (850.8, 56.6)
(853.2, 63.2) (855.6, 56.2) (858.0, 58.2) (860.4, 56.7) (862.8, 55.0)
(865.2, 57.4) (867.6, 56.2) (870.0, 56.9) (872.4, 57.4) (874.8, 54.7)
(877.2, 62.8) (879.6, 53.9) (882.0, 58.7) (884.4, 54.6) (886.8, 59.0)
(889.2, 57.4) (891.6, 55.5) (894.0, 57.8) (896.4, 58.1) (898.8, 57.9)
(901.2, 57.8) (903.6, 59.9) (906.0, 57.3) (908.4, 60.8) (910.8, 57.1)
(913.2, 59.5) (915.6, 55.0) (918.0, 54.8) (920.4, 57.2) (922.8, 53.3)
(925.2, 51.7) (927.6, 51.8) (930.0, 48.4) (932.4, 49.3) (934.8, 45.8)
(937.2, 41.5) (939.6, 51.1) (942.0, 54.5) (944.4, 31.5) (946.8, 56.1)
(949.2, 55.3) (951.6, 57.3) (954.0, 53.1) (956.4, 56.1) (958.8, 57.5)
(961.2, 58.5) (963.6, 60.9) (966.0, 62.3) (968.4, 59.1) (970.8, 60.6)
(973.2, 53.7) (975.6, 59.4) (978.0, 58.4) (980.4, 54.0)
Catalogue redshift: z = 0.296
